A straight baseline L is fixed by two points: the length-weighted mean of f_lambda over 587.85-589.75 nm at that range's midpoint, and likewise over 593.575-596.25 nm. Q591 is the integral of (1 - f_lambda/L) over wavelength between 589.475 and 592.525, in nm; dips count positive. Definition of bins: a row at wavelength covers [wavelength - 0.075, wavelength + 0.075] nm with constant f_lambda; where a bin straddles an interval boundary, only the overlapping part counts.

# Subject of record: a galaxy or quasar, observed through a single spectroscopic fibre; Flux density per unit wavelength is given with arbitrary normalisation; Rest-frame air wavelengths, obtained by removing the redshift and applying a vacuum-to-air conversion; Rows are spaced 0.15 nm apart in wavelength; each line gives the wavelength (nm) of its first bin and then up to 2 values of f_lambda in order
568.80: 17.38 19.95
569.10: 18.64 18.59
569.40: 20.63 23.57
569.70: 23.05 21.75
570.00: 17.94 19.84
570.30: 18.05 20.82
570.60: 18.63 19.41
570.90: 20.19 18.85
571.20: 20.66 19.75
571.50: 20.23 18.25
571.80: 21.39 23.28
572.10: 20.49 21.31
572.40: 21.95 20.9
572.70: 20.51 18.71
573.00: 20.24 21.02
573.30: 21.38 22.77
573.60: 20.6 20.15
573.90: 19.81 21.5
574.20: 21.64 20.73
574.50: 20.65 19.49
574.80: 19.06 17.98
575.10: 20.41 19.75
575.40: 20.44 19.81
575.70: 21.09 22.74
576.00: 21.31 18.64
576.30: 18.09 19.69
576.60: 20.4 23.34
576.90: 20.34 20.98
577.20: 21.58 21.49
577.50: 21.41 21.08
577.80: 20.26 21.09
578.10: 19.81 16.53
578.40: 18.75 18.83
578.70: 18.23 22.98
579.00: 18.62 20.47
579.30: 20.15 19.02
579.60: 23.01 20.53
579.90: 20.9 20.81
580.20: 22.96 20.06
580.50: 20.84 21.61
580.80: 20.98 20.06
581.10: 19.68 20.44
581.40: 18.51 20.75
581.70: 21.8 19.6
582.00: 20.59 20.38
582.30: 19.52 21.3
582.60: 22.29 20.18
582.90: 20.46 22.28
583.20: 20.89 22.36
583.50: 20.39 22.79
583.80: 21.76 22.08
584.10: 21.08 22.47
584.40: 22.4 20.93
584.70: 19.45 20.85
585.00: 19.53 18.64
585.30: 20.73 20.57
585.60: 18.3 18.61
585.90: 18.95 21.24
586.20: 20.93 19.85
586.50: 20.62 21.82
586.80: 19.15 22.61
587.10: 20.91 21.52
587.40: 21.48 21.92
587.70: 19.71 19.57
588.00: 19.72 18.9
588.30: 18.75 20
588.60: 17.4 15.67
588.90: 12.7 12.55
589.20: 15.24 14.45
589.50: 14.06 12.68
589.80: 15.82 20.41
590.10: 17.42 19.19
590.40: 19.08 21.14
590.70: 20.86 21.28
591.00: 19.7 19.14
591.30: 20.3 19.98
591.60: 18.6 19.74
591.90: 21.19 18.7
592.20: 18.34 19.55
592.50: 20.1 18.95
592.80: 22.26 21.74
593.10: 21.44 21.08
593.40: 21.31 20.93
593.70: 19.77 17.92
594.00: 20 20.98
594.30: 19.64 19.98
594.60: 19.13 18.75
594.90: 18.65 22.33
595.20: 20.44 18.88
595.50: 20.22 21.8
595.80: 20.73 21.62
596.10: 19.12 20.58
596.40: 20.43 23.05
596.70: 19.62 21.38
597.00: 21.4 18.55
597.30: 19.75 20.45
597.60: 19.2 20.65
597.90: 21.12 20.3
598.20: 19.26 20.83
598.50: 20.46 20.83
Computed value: -0.25 nm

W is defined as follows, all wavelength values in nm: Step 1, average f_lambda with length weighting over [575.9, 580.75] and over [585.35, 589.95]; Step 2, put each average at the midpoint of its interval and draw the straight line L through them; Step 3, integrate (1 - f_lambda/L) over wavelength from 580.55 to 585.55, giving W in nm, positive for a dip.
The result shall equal -0.34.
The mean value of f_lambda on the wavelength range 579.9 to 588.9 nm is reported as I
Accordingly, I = 20.4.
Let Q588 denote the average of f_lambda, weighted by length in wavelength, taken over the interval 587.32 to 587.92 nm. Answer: 20.7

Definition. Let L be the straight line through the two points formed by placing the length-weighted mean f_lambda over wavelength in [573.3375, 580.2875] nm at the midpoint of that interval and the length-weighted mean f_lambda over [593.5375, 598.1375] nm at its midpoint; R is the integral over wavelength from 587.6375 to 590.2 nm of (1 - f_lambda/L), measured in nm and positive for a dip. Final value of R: 0.45 nm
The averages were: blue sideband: 20.4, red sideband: 20.2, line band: 16.8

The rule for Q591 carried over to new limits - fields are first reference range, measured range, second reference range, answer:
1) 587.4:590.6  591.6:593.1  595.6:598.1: -0.099 nm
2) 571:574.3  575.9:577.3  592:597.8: 0.006 nm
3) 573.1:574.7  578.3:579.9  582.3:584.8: 0.085 nm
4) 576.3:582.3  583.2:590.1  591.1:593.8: 0.314 nm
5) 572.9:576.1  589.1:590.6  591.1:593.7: 0.255 nm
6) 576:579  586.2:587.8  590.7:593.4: -0.060 nm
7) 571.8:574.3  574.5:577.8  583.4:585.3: 0.093 nm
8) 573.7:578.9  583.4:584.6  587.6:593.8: -0.141 nm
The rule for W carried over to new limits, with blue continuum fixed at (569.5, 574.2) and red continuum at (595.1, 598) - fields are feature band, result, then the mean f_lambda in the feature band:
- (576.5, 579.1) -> 0.03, 20.3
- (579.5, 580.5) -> -0.04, 21.3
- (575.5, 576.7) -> 0.01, 20.3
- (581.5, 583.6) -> -0.04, 20.9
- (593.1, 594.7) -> 0.03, 20.1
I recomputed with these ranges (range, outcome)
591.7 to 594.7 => 20.1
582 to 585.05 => 21.2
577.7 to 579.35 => 19.6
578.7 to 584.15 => 20.9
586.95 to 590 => 17.8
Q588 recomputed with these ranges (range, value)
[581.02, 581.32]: 20.1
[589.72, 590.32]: 18.2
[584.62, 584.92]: 20.2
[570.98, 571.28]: 19.8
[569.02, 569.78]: 20.9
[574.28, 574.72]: 20.3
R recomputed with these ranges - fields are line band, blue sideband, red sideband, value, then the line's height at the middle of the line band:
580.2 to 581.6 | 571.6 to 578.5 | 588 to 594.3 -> -0.041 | 19.9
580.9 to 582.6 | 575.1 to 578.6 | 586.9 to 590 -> -0.092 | 19.3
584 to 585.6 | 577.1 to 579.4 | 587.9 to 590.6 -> -0.207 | 18.2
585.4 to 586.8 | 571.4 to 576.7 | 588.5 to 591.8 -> -0.131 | 18.3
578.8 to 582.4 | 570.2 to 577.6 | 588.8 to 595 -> -0.129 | 19.9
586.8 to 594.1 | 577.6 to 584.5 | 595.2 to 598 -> 0.522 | 20.6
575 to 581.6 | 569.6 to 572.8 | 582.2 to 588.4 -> 0.033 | 20.5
